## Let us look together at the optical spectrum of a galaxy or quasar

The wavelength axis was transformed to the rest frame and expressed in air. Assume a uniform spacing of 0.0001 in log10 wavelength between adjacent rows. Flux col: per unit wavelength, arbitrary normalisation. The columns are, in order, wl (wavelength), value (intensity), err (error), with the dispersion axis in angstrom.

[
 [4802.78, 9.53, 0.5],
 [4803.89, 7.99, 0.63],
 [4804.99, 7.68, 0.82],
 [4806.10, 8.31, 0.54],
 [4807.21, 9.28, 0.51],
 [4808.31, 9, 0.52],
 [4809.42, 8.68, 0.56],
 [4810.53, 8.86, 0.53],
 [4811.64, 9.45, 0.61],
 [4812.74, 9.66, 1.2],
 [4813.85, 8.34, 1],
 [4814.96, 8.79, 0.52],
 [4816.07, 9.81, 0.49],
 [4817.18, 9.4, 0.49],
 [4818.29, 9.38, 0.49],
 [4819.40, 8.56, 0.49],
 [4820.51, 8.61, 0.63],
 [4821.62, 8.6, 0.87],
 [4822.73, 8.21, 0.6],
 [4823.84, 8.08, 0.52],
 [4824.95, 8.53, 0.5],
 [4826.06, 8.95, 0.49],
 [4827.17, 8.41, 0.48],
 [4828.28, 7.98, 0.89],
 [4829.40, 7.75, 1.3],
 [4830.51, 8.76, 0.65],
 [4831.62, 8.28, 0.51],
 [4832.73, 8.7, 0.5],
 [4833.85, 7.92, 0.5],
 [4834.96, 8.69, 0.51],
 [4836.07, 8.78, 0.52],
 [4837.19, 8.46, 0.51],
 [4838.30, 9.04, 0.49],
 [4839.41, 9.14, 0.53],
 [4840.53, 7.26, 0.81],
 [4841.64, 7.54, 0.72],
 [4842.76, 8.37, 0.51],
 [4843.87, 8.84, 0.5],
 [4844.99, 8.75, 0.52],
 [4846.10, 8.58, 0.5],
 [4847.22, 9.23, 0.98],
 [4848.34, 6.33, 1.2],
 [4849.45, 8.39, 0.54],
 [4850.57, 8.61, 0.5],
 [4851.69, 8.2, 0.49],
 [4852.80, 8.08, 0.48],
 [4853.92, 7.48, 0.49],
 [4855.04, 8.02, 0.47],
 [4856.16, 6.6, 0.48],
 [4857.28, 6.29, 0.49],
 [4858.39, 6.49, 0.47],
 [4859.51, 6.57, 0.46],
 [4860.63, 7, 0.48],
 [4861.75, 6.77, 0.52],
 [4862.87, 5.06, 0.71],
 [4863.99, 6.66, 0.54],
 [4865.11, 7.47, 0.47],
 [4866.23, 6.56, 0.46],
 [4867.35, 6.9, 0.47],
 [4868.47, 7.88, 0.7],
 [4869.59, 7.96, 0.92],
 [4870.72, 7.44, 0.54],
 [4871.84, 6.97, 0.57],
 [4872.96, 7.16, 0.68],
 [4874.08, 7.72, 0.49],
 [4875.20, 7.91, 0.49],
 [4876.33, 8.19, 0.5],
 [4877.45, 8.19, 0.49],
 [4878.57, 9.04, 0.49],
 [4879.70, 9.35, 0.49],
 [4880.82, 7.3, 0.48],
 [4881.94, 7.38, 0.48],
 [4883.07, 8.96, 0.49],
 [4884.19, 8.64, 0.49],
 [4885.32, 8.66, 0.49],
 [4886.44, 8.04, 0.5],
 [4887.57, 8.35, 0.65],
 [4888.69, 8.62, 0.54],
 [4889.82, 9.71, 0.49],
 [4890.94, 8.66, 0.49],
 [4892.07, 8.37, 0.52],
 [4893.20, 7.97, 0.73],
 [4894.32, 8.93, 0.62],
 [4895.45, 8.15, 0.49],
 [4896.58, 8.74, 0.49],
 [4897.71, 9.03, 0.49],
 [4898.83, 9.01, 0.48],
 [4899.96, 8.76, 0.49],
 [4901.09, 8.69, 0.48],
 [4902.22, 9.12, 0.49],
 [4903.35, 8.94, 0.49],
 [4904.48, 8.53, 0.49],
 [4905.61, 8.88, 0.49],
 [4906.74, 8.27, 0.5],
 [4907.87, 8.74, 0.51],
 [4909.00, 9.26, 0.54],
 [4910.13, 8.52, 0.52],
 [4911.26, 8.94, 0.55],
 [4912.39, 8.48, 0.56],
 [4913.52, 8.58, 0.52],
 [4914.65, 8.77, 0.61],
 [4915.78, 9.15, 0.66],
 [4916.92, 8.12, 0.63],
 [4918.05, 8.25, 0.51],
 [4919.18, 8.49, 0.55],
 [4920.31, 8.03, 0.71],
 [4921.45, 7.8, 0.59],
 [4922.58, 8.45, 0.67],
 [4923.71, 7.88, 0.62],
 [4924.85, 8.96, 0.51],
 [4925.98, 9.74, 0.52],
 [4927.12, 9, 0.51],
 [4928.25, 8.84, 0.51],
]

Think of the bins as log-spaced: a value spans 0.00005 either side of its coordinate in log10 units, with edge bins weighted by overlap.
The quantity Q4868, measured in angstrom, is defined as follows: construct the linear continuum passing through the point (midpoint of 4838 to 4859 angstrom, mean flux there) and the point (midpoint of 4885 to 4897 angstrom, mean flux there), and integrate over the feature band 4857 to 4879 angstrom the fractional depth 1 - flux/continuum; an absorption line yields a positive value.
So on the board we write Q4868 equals 2.73 angstrom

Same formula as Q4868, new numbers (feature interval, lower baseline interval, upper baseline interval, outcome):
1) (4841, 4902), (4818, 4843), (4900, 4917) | 4.6 angstrom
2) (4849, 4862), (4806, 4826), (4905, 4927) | 2.1 angstrom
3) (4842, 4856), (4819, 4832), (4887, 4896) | 0.5 angstrom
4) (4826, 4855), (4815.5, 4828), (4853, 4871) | -1.5 angstrom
